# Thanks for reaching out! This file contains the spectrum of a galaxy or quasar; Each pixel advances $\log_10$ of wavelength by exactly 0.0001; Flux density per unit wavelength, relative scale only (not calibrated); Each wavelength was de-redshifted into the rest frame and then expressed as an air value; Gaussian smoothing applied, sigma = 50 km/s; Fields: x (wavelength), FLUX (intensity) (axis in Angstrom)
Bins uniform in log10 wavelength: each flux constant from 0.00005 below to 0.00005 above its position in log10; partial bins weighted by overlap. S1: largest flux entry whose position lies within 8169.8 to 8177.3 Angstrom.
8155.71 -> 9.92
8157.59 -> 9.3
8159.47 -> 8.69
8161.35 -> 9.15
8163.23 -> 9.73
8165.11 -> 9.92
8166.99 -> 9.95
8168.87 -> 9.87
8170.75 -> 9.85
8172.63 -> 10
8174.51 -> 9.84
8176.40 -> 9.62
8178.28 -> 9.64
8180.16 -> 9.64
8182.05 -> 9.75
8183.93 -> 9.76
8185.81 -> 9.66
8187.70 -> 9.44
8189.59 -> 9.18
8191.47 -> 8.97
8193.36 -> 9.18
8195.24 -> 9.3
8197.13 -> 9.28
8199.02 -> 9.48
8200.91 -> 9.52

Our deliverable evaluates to 10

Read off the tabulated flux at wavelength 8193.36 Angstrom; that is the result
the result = 9.18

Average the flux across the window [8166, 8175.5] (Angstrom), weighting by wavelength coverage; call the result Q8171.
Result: 9.9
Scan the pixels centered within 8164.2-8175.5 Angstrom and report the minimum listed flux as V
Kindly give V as 9.84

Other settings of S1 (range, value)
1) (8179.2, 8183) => 9.75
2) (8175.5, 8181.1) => 9.64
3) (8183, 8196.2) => 9.76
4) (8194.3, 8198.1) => 9.3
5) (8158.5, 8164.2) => 9.73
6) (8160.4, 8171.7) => 9.95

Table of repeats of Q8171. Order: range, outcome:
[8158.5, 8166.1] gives 9.37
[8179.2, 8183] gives 9.7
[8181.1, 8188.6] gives 9.65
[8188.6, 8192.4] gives 9.08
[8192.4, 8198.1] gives 9.25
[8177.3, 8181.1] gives 9.66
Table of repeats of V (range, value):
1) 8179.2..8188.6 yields 9.44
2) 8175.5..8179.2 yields 9.62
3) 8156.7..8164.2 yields 8.69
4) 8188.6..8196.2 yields 8.97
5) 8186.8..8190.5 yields 9.18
